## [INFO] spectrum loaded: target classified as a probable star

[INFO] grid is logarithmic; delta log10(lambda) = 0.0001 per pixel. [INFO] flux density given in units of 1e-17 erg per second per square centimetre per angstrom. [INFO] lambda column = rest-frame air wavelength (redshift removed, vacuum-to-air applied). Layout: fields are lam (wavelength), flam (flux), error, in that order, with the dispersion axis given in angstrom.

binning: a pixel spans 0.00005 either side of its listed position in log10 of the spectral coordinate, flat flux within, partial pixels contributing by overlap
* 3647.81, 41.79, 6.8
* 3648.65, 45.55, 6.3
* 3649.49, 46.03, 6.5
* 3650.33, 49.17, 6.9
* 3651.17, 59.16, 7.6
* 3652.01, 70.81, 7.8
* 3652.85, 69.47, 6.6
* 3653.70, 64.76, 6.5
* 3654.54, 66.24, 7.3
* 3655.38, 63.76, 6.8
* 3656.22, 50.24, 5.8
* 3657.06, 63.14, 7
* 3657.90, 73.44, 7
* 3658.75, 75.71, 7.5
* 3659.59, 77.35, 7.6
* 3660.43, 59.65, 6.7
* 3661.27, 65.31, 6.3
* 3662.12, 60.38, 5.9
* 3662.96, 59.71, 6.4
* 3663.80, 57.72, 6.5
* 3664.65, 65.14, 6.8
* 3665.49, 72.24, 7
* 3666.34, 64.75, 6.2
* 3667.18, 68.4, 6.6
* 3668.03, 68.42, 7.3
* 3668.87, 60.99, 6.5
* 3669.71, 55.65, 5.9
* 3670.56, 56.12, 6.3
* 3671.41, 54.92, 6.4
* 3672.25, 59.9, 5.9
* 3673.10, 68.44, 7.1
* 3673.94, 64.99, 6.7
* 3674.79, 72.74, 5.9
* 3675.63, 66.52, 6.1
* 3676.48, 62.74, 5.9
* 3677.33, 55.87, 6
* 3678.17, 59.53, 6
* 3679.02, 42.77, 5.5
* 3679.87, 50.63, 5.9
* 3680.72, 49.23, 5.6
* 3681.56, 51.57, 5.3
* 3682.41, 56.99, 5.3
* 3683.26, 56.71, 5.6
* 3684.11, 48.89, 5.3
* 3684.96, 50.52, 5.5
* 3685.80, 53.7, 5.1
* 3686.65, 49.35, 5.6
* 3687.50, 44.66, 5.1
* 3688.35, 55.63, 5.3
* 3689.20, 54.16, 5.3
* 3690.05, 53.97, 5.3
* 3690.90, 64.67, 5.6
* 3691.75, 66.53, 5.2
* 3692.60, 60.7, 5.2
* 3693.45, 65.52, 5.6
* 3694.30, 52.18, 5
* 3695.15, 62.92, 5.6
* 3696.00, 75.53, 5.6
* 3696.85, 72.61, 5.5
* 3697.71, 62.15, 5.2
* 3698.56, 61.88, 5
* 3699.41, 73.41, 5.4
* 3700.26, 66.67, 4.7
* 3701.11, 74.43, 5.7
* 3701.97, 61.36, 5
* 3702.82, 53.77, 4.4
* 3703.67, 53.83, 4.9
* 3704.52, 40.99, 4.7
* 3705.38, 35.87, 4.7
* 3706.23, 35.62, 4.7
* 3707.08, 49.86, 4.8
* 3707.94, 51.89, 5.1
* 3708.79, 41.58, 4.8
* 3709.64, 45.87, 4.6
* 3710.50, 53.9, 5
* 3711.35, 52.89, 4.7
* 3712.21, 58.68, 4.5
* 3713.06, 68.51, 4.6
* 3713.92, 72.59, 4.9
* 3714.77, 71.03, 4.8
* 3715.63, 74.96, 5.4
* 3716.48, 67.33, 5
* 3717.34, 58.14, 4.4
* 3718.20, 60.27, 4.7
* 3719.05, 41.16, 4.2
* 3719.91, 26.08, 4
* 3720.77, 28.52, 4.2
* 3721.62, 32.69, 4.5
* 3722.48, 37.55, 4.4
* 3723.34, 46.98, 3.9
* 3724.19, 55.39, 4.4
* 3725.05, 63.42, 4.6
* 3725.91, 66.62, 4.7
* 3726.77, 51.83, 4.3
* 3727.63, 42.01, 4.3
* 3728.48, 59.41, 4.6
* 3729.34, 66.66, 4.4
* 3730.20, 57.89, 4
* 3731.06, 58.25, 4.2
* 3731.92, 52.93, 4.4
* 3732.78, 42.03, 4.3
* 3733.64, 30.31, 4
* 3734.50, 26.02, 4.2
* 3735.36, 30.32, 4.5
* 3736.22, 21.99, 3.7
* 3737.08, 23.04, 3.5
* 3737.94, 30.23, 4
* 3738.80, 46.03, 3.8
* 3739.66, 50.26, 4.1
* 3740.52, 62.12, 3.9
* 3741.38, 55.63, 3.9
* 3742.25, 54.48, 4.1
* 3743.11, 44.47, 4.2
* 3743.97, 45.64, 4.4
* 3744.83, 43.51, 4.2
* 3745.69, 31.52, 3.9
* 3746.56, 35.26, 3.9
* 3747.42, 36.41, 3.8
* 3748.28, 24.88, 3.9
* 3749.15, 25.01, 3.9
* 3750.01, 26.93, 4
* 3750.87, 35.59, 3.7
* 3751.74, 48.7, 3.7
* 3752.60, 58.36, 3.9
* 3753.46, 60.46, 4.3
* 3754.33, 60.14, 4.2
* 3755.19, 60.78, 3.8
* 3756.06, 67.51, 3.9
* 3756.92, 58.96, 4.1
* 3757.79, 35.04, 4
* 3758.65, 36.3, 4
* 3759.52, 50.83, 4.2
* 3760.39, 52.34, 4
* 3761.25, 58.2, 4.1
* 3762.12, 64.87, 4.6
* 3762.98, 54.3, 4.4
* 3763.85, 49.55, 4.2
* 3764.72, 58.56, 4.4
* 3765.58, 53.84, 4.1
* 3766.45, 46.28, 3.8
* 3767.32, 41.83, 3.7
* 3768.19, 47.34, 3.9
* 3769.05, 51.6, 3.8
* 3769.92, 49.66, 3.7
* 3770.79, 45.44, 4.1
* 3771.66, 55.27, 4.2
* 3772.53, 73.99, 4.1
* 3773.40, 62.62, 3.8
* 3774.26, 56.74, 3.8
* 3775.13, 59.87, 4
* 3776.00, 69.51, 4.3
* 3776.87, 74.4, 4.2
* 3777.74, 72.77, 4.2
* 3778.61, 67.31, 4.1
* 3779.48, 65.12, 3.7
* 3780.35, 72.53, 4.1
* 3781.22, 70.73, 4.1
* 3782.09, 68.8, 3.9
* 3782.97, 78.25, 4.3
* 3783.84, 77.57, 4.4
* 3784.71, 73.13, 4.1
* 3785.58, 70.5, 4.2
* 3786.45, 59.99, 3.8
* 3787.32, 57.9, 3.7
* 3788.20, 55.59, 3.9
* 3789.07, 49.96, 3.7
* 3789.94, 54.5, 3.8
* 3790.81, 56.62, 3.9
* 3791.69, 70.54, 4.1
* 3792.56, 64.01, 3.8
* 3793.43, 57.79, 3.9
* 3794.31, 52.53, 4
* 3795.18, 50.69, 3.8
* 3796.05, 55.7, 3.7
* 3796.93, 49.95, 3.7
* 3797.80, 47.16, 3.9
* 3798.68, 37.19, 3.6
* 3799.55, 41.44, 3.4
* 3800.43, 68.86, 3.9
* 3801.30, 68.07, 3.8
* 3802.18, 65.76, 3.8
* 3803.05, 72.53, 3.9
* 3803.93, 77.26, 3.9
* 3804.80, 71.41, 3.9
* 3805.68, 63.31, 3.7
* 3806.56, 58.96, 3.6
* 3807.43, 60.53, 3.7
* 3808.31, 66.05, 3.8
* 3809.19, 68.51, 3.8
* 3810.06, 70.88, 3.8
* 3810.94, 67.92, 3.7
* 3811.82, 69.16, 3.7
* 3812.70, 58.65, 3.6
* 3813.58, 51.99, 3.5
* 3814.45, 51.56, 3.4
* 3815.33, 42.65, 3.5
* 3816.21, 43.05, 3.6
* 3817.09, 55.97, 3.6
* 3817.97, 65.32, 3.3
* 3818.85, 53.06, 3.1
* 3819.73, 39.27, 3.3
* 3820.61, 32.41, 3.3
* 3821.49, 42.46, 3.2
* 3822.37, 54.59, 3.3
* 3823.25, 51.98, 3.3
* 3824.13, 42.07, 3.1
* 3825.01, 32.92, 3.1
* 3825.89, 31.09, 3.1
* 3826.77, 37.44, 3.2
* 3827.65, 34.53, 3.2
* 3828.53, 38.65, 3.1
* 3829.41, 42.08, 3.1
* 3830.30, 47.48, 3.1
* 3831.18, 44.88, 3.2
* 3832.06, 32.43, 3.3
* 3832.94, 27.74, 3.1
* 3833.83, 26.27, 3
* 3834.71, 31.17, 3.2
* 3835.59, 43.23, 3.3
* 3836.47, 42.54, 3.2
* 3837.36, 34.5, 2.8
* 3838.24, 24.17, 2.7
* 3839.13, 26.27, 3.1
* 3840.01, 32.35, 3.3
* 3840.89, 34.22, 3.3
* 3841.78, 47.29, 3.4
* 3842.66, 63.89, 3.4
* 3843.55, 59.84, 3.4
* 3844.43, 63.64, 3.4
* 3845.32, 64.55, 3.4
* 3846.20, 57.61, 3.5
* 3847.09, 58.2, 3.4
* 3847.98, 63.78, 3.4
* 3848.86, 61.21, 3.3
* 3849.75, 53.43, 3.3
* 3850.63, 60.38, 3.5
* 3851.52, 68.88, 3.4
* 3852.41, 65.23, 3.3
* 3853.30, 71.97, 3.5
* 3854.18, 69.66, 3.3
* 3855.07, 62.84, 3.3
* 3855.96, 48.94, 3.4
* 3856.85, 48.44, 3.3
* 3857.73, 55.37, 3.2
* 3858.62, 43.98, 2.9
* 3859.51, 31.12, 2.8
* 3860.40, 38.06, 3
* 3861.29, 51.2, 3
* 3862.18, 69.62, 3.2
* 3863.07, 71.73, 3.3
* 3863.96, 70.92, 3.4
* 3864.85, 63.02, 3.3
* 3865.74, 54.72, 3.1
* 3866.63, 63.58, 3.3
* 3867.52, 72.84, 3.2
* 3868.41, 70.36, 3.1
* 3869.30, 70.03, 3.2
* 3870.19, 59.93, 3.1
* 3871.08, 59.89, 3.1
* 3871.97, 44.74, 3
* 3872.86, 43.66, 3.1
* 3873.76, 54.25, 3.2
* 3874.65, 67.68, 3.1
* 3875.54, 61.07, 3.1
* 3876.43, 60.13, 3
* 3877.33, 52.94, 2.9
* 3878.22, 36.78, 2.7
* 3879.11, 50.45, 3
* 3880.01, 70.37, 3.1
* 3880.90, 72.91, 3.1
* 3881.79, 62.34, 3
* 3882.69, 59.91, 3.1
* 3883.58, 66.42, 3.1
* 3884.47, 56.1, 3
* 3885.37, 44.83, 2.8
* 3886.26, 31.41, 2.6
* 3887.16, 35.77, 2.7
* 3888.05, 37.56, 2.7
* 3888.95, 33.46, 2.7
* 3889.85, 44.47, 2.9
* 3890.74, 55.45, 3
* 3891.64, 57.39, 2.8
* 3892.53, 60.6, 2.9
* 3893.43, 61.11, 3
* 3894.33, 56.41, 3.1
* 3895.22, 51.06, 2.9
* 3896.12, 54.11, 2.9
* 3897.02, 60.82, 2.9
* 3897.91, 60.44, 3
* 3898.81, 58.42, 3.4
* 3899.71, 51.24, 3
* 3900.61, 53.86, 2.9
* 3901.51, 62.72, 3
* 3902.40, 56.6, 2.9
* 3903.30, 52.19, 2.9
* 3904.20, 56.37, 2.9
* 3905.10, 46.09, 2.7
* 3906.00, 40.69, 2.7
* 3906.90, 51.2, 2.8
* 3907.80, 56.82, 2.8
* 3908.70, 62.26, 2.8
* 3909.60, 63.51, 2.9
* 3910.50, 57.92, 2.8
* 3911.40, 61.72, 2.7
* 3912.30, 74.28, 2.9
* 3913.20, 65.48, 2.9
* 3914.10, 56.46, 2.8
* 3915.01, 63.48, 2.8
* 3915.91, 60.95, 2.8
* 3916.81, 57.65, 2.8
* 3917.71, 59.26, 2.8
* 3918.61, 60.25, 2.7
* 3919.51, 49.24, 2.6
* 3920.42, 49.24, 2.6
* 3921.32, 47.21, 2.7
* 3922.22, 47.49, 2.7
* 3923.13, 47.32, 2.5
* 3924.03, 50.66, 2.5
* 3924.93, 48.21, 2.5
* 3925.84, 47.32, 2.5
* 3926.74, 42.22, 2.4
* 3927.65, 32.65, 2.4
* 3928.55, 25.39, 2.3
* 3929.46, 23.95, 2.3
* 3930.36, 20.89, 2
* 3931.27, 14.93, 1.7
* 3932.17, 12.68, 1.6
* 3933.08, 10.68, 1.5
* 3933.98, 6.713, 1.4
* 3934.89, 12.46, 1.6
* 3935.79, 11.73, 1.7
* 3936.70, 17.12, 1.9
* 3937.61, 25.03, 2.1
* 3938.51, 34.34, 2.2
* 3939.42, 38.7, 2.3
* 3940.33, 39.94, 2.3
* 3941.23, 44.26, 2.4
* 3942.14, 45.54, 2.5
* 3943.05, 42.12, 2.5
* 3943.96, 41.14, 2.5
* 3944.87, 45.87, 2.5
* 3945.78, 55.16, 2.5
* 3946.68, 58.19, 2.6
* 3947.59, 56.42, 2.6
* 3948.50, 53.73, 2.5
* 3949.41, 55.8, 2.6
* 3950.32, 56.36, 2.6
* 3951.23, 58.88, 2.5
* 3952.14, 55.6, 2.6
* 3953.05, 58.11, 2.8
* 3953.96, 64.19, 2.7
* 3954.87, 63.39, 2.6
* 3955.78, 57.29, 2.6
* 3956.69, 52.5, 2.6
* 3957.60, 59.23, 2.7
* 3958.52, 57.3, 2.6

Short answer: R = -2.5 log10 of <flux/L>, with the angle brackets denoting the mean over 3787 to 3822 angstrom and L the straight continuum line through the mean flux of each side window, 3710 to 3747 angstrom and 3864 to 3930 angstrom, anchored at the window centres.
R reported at -0.12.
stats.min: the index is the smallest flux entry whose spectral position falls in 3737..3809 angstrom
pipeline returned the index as 23.04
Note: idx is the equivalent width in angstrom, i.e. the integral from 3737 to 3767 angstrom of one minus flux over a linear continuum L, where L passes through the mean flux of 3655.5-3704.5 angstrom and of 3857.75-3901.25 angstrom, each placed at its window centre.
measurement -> 5.8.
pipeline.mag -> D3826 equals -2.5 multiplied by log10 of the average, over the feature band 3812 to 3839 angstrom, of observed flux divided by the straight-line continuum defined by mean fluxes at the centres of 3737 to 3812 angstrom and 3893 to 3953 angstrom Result 0.254 mag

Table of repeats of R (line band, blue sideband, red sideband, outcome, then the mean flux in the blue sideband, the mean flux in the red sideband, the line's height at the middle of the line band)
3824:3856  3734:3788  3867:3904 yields 0.15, 52.4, 55.5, 54.3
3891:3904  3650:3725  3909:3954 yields -0.22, 58.2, 44.4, 46.4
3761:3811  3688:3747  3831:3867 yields -0.18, 52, 51.3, 51.7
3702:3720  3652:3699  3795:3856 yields 0.10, 60.9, 51.8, 58.8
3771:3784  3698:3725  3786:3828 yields -0.24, 53.5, 54.9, 54.5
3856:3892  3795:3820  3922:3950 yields -0.17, 58.6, 35.8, 46.8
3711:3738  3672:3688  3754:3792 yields 0.17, 56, 59.5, 57.7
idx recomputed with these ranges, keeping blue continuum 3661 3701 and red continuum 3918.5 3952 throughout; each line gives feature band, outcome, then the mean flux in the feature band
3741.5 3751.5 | 3.1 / 37.5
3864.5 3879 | -4.7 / 58.3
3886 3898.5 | -2.4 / 50.4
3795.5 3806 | -2.1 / 59.8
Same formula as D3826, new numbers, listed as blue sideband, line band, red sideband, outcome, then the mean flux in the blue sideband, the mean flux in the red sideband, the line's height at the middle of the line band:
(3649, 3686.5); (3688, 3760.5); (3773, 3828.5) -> 0.17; 60.6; 58.1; 59.5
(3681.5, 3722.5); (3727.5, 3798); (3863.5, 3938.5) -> 0.02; 55.5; 50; 53.8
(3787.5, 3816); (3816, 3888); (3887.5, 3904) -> 0.10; 59.2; 53.7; 56.2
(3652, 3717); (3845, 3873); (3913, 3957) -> -0.22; 60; 43.6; 48.6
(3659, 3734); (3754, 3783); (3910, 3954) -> -0.11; 56.9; 44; 53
